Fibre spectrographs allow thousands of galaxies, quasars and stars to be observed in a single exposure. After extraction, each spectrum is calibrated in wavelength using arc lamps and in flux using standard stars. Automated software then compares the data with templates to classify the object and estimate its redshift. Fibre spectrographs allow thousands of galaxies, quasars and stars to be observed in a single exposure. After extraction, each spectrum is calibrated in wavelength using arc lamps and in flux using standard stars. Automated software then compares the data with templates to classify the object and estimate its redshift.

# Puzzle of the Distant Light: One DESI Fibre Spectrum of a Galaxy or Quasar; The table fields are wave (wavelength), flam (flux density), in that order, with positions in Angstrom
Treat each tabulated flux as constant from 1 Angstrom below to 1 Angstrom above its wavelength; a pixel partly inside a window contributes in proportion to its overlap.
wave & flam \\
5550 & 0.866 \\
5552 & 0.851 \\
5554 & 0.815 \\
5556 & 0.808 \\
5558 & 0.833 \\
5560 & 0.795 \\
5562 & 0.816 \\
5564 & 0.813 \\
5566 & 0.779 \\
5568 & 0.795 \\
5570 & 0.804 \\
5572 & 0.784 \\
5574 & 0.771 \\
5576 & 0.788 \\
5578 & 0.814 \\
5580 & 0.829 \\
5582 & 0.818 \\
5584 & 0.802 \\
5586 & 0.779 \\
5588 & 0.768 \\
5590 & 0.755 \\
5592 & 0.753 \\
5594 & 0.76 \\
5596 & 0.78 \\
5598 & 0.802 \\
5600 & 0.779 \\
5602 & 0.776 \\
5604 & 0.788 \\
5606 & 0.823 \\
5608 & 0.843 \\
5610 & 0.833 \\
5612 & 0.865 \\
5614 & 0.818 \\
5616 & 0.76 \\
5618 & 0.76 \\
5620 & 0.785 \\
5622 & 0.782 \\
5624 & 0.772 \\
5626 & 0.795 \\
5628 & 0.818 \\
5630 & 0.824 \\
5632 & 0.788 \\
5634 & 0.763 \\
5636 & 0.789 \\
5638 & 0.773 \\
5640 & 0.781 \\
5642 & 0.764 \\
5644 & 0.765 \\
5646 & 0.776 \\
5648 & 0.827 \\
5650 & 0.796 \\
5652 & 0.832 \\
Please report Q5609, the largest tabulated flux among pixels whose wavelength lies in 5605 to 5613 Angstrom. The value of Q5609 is 0.865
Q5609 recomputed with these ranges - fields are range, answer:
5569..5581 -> 0.829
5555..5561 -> 0.833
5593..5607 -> 0.823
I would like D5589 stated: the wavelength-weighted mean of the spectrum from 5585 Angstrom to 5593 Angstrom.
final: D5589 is 0.764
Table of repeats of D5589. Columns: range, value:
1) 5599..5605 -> 0.781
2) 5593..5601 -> 0.78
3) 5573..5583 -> 0.804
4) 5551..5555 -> 0.833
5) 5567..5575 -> 0.788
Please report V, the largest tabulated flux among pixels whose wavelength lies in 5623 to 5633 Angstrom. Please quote 0.824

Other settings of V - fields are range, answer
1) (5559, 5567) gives 0.816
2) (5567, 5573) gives 0.804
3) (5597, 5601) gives 0.802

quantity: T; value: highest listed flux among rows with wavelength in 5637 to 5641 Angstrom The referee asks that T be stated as 0.781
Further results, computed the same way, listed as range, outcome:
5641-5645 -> 0.765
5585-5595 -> 0.779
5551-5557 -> 0.851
